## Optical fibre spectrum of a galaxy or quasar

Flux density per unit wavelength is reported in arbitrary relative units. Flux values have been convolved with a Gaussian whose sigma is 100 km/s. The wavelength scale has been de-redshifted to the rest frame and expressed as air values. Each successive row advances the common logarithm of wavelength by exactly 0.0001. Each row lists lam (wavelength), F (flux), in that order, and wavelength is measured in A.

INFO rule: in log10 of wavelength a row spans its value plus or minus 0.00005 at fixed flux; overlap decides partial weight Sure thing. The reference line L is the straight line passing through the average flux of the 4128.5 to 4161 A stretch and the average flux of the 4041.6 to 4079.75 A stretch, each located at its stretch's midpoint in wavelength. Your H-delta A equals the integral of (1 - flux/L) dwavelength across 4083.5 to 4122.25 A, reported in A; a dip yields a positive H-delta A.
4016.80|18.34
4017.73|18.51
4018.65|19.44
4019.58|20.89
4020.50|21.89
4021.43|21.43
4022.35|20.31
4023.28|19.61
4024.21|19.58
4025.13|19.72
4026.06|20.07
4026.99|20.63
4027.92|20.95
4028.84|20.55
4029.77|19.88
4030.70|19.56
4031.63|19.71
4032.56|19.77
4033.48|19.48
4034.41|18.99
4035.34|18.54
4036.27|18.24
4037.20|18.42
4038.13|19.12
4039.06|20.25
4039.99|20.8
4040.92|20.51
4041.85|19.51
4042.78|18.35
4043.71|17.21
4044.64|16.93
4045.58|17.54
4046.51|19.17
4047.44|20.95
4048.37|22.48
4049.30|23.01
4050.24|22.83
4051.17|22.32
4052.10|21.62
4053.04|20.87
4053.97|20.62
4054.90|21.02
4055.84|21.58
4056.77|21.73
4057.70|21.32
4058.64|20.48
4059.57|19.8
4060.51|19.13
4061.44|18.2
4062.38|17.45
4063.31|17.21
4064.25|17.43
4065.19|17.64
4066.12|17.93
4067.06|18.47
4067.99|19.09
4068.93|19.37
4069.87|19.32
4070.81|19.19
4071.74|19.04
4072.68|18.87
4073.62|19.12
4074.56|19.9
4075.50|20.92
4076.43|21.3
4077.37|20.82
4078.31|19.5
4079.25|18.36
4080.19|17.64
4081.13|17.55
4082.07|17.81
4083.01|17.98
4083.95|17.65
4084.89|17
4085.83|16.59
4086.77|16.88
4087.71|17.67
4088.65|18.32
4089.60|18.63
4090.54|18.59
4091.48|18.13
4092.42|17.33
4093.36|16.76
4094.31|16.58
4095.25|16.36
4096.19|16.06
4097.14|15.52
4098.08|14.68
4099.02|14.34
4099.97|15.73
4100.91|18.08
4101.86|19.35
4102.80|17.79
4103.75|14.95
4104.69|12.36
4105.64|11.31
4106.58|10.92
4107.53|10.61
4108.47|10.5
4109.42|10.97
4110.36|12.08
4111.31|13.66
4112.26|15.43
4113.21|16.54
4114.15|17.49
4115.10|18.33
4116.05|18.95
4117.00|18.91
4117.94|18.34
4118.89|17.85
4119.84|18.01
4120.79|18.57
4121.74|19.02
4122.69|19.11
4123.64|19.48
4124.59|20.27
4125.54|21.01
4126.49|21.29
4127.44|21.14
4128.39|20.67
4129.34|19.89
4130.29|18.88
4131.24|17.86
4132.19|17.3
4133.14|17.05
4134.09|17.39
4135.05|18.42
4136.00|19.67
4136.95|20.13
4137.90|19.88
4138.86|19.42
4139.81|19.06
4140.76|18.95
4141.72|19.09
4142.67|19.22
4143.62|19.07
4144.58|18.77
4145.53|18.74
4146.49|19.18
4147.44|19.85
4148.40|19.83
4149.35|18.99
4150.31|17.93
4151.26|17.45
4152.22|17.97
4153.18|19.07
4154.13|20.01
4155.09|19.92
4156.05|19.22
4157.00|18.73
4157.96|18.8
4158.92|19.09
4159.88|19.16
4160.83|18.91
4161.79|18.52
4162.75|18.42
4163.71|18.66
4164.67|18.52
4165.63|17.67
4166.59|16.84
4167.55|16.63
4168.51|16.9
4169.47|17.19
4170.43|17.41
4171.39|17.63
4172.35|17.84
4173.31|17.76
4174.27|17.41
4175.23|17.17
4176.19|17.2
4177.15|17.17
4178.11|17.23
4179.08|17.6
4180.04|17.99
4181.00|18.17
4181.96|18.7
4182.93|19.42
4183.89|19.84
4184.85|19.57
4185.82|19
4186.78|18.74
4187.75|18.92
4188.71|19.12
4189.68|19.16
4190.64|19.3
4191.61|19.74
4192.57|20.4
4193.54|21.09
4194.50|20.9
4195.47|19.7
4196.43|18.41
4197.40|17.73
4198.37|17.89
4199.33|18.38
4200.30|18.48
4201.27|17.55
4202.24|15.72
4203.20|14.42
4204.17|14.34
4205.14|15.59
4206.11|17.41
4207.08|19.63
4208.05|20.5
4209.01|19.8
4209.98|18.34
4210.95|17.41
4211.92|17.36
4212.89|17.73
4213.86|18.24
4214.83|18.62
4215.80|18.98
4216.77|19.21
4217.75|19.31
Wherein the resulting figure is 6.3 A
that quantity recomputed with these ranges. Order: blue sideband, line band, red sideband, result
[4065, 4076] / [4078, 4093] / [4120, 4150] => 1.04 A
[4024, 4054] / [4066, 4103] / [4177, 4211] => 2.85 A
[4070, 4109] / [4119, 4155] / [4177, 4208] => -3.03 A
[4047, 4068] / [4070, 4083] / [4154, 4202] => 0.46 A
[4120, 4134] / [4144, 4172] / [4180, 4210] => 0.73 A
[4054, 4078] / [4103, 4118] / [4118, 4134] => 3.76 A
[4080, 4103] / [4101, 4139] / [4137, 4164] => 1.72 A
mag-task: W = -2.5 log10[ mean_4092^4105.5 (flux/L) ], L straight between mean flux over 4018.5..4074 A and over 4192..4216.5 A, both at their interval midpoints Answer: 0.20 mag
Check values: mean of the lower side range 19.8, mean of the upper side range 18.2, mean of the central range 16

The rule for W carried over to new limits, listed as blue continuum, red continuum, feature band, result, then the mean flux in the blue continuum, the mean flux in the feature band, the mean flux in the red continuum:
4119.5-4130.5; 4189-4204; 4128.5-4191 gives 0.04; 19.8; 18.5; 18.5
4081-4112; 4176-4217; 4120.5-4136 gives -0.16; 15.7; 19.2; 18.4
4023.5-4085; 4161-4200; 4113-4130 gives -0.02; 19.5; 19.2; 18.4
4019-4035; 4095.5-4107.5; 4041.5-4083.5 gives -0.11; 20.2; 19.5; 14.9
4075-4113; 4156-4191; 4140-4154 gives -0.08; 16.3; 18.9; 18.2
